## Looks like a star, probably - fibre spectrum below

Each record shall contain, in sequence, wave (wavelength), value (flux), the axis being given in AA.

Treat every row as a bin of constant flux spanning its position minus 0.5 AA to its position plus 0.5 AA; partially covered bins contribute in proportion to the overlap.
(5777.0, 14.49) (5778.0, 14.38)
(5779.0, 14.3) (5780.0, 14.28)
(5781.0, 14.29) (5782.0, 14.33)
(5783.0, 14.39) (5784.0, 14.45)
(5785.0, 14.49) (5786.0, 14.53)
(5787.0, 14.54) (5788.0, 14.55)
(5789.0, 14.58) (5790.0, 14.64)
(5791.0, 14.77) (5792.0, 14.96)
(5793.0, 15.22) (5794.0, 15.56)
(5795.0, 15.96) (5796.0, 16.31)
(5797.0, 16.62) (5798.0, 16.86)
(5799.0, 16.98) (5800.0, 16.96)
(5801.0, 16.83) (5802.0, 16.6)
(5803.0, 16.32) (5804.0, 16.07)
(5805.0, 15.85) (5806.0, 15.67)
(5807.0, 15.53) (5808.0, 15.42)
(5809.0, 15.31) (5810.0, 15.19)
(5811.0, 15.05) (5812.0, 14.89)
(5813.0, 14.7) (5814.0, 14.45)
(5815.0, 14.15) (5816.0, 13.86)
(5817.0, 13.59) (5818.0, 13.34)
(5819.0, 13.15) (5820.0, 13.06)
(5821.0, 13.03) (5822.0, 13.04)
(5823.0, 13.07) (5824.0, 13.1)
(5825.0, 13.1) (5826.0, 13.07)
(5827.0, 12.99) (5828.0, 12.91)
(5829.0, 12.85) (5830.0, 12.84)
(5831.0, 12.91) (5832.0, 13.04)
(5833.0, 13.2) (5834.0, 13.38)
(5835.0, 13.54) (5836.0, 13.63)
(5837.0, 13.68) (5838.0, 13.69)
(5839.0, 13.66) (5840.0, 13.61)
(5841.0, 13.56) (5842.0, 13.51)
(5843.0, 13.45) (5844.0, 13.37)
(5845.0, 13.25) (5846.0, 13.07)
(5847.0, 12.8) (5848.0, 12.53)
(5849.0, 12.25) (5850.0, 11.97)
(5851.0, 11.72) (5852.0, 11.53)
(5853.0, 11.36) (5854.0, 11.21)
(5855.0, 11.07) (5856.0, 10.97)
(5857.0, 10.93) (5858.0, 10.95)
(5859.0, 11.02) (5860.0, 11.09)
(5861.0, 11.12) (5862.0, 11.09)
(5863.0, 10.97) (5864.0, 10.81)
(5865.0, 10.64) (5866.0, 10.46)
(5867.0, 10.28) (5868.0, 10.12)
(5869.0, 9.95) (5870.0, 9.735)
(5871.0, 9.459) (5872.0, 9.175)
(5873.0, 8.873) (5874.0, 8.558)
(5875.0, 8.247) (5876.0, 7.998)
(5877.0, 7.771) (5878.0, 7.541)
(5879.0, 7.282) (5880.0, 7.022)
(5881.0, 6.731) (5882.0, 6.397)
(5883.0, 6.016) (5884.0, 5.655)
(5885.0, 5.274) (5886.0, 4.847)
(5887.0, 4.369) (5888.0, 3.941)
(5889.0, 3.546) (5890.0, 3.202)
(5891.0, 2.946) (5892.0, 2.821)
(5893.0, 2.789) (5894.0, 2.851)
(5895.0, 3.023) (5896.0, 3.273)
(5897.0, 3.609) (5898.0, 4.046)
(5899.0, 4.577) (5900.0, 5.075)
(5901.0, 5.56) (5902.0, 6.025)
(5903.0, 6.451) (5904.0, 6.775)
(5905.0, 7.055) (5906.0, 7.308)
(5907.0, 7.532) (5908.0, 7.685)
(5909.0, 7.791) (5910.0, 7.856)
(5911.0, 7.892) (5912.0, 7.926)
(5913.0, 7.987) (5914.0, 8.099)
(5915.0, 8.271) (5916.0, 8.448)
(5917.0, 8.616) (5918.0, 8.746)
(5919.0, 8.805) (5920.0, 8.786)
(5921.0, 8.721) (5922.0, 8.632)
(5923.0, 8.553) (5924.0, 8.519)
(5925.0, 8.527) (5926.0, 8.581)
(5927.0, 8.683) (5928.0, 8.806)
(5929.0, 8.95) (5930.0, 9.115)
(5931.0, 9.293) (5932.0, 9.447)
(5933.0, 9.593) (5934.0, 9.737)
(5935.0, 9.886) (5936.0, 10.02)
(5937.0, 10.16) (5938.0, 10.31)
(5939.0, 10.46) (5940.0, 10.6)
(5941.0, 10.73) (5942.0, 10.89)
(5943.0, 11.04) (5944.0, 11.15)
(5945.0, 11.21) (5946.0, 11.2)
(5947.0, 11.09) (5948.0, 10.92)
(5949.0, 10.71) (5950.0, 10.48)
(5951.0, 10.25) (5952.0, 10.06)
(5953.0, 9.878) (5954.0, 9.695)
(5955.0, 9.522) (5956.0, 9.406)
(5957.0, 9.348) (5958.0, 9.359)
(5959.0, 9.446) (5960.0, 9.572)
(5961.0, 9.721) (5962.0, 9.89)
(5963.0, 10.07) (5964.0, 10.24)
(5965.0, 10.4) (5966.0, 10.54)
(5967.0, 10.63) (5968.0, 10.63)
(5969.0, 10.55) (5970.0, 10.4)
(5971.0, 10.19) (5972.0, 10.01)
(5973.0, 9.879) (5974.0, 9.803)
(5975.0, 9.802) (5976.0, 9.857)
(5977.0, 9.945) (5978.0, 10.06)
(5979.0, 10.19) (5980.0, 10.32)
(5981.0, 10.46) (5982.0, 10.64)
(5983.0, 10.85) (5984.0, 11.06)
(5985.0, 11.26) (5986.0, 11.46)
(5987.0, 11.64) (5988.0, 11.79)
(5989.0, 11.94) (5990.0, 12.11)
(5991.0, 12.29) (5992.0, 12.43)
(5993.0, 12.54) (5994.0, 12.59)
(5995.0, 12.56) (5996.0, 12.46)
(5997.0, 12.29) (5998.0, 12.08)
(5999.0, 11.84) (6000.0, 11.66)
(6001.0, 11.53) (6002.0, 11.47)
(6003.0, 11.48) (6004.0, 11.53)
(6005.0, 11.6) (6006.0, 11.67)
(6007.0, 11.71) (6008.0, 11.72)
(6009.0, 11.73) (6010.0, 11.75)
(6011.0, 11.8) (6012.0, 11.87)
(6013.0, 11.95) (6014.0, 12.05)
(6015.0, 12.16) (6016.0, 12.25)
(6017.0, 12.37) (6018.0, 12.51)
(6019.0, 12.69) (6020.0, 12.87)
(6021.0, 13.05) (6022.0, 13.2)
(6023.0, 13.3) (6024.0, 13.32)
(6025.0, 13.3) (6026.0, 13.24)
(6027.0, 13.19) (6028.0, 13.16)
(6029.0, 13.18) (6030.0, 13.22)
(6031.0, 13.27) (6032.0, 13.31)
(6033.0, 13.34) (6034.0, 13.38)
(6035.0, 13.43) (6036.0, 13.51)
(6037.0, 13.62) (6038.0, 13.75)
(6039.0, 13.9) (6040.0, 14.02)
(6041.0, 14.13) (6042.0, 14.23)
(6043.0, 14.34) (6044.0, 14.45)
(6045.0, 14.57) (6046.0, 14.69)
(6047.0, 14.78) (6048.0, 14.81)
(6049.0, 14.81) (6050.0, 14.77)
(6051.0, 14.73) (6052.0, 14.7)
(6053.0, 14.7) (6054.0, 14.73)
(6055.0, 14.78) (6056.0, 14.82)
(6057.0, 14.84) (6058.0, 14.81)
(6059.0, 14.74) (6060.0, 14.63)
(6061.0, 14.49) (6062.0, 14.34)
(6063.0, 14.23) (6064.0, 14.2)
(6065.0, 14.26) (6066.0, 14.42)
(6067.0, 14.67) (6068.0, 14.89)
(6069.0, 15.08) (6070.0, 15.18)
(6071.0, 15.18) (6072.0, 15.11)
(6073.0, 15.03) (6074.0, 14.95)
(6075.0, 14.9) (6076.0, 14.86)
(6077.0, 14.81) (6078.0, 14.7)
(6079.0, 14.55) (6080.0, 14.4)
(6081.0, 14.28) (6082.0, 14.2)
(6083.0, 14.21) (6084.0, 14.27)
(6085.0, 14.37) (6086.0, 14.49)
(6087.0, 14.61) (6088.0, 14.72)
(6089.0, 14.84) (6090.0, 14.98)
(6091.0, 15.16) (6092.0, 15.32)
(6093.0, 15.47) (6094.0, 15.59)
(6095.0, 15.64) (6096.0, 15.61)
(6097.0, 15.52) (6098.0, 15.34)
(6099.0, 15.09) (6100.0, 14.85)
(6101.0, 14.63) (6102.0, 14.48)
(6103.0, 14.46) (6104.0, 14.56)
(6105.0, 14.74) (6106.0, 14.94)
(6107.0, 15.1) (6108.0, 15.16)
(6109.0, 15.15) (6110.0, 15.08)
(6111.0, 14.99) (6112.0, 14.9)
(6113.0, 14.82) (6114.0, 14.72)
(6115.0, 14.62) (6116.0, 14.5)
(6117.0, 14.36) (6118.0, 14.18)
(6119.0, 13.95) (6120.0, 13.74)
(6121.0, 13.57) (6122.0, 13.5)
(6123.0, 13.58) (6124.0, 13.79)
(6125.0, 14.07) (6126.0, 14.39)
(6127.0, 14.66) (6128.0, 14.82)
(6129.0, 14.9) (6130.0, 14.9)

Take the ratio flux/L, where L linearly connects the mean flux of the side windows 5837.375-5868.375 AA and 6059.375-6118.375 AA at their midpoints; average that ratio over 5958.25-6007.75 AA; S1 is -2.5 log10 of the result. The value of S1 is 0.22 mag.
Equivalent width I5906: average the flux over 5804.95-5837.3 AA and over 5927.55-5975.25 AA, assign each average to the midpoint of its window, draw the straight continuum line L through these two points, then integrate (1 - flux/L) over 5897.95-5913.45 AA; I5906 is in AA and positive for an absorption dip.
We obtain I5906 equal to 6.2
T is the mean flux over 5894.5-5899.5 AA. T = 3.71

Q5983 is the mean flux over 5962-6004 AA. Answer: 11.1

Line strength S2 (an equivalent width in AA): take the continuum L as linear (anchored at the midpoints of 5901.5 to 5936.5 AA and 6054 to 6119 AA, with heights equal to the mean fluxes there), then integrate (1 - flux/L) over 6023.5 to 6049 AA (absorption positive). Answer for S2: -1.8 AA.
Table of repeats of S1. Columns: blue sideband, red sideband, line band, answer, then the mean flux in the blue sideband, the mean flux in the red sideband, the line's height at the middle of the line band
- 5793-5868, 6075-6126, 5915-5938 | 0.466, 13.4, 14.7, 13.9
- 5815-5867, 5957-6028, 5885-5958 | 0.436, 12.5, 11.4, 11.9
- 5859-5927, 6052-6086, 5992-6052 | -0.022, 7.33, 14.7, 12.7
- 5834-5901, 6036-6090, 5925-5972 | 0.130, 9.03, 14.6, 11.3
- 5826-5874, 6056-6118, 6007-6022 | 0.141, 11.9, 14.8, 13.9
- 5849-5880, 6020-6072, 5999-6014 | 0.137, 10.1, 14.1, 13.3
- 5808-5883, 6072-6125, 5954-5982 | 0.302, 11.8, 14.7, 13.2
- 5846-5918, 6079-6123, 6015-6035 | -0.059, 7.94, 14.7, 12.4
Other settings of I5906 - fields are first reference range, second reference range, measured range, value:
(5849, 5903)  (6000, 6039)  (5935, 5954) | -1.0 AA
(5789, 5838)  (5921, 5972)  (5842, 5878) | 5.9 AA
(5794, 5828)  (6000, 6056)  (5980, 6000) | 2.5 AA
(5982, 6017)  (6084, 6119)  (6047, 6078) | -2.3 AA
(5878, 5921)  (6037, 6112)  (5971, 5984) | -0.3 AA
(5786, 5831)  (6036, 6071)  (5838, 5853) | 1.9 AA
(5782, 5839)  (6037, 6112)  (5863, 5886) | 9.8 AA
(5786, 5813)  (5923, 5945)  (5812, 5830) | 1.6 AA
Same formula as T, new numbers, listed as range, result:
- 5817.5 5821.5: 13.1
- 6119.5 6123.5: 13.6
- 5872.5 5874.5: 8.72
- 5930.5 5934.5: 9.52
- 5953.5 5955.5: 9.61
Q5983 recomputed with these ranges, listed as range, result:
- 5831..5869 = 12.1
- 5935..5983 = 10.3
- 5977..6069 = 13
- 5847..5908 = 7.83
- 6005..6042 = 12.9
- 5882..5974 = 8.25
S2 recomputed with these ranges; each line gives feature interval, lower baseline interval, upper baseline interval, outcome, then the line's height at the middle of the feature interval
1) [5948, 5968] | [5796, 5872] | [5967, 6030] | 3.4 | 12.1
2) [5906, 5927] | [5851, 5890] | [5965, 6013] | 3.1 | 9.72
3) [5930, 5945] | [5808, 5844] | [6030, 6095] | 4.1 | 14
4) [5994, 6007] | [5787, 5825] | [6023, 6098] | 2.4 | 14.6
